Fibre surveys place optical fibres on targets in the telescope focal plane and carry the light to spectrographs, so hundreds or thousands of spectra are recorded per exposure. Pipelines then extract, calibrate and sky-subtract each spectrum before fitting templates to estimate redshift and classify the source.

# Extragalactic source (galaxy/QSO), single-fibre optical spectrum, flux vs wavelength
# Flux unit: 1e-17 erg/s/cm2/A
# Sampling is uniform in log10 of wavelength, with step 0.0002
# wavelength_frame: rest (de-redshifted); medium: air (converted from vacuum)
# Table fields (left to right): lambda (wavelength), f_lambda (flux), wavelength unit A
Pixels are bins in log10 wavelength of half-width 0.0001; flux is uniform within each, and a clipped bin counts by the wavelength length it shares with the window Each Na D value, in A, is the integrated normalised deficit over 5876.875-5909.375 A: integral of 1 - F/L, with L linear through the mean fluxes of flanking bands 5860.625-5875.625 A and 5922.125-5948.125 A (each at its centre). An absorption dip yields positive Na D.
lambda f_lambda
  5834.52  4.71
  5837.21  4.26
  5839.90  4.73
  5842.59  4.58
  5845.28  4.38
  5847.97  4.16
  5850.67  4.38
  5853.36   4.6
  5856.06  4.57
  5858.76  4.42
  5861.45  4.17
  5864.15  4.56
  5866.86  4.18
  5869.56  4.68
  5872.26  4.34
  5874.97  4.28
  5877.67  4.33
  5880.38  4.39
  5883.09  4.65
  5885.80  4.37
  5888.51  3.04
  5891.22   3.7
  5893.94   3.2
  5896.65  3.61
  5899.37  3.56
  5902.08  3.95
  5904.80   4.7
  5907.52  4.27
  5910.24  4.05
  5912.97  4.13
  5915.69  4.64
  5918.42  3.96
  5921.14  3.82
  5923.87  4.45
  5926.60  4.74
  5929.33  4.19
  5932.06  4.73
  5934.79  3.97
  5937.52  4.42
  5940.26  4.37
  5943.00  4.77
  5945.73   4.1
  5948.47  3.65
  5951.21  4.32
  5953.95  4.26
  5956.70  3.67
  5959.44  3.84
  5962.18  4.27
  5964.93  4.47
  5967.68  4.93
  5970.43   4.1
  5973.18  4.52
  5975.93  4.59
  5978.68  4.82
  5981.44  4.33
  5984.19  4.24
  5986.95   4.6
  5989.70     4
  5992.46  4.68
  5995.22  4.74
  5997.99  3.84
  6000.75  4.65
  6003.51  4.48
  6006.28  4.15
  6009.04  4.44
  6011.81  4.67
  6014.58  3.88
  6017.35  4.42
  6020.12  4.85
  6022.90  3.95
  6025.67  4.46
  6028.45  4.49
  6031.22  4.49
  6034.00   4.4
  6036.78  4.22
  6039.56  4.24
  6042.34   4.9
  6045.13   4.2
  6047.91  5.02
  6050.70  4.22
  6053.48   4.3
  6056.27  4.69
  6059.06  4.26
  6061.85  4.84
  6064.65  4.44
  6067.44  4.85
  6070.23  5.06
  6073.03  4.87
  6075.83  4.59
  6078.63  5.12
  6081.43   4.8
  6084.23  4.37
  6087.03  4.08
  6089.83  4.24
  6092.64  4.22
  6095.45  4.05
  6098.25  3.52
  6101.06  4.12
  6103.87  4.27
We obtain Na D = 3.0 A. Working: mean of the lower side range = 4.38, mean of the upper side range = 4.38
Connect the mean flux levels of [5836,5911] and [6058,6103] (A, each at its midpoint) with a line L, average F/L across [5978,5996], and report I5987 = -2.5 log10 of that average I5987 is -0.03 mag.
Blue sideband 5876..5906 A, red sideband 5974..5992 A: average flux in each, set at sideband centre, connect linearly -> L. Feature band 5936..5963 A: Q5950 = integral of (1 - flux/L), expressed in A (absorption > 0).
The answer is 0.6 A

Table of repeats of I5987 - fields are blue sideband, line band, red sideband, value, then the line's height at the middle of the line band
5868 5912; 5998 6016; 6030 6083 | 0.026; 4.45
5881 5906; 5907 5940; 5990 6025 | -0.072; 4.01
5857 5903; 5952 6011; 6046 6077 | 0.008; 4.4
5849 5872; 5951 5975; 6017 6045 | 0.041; 4.43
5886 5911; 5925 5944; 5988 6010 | -0.112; 4.01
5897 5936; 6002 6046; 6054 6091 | 0.025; 4.5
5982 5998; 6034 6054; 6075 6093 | 0.002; 4.45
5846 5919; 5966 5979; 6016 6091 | -0.049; 4.37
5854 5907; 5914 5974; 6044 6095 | 0.002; 4.29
